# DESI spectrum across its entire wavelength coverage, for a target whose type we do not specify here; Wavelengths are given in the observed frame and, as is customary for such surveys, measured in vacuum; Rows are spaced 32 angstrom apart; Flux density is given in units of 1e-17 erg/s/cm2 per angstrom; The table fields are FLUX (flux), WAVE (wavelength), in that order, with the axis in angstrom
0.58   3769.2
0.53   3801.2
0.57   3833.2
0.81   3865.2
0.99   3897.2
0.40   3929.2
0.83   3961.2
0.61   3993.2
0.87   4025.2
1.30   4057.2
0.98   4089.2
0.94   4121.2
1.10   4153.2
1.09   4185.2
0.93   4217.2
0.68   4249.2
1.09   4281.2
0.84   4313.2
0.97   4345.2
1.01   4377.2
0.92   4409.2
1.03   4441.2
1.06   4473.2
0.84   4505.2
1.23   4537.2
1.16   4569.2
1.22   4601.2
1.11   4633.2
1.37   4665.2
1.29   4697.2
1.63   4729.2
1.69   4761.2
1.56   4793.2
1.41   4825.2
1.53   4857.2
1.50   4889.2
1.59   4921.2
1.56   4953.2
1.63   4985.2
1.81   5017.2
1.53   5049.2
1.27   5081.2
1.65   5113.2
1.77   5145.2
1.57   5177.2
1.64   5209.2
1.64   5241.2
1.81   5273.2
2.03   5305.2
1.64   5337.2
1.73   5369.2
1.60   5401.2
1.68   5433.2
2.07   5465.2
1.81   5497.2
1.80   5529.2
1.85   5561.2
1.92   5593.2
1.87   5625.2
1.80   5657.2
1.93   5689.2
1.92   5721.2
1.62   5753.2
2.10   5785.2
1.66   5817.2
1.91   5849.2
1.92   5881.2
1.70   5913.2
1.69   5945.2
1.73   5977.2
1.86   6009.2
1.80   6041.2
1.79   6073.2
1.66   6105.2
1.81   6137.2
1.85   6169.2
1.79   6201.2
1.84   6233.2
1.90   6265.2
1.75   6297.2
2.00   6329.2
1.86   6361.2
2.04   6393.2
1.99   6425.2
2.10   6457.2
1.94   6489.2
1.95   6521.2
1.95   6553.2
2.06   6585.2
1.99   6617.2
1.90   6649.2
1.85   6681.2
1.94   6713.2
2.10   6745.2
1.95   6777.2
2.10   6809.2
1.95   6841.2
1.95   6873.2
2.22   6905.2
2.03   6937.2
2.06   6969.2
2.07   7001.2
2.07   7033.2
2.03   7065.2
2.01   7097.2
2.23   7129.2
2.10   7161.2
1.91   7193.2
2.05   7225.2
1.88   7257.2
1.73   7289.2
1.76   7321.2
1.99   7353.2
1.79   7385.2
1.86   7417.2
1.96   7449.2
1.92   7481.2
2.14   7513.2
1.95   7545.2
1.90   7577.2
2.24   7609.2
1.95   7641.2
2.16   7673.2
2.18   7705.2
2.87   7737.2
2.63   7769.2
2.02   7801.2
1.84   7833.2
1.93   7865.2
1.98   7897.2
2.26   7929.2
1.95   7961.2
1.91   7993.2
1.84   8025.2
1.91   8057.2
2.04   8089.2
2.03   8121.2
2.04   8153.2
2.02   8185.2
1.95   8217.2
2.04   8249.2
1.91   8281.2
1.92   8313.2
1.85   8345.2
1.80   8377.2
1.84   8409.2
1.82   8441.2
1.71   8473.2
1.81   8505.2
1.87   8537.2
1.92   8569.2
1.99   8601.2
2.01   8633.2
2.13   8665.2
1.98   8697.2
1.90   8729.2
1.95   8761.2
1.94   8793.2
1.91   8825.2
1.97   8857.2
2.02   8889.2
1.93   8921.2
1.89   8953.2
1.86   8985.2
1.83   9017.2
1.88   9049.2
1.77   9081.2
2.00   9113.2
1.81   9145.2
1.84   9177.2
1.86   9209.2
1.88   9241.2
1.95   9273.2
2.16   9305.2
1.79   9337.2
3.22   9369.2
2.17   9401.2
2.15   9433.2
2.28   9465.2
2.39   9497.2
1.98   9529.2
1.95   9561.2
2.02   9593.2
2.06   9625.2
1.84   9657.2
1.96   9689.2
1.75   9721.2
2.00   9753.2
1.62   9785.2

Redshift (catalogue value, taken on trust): 0.18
